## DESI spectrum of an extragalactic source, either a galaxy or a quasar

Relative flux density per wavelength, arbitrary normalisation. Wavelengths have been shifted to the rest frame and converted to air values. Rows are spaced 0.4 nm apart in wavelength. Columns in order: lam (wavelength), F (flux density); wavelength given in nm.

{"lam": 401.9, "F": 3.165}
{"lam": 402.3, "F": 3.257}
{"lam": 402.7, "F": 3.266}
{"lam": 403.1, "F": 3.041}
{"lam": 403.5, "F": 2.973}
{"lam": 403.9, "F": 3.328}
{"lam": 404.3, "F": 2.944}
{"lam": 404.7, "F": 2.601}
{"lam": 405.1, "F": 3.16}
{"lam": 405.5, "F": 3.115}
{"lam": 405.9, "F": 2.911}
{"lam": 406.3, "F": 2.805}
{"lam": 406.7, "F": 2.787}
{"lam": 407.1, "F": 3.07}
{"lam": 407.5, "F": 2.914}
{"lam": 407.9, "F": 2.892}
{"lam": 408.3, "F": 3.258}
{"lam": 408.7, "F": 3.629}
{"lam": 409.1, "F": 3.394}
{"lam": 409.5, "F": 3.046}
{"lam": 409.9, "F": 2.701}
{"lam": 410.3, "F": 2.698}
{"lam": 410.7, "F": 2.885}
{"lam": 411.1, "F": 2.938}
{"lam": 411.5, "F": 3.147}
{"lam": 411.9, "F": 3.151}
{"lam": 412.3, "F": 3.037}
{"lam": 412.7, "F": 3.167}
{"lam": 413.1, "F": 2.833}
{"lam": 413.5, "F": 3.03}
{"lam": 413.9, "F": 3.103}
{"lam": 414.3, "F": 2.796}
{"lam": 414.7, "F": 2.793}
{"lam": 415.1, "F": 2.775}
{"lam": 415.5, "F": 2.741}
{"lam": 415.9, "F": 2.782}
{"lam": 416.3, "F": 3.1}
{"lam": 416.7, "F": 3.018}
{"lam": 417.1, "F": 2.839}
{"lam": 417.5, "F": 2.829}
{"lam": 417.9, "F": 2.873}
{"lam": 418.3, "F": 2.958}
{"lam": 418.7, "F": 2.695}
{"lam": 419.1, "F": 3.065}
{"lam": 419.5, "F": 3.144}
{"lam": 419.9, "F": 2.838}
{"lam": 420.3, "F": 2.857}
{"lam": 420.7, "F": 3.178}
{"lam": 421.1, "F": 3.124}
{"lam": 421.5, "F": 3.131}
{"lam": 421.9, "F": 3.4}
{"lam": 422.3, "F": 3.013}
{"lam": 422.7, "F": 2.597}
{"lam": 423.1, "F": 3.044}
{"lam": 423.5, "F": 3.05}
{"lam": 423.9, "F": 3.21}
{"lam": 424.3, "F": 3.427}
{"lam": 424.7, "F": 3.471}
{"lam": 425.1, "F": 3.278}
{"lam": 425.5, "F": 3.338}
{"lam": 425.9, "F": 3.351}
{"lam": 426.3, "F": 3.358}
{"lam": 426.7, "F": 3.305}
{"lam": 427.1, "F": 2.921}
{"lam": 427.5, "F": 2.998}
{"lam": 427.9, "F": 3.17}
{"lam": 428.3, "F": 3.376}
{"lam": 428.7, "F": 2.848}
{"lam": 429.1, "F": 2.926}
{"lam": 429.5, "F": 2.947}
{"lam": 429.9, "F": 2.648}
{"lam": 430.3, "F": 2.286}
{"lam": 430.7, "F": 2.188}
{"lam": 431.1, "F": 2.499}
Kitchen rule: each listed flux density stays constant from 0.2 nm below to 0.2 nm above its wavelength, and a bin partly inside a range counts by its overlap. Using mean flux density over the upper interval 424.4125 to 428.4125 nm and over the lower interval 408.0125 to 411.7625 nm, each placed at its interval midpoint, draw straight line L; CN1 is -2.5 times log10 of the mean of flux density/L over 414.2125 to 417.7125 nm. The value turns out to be 0.10 mag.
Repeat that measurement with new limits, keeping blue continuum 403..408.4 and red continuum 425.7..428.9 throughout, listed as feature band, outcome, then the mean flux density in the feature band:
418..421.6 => 0.04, 2.99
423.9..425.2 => -0.08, 3.37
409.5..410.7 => 0.09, 2.79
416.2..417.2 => 0.03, 2.99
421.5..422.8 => 0.02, 3.05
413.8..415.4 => 0.08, 2.84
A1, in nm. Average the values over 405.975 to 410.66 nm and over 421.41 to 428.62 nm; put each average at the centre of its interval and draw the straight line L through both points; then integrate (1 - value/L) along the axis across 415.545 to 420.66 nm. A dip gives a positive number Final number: 0.32 nm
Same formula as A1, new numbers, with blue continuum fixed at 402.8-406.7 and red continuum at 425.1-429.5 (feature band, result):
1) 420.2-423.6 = 0.07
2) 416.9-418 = 0.08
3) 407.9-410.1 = -0.12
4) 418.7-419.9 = 0.04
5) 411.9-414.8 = 0.06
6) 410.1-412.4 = 0.05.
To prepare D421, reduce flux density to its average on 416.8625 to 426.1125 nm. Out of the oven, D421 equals 3.07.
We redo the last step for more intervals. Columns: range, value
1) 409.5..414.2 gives 2.97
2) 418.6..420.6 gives 2.94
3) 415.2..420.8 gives 2.92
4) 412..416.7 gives 2.93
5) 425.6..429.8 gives 3.11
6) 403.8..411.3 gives 3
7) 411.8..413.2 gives 3.05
